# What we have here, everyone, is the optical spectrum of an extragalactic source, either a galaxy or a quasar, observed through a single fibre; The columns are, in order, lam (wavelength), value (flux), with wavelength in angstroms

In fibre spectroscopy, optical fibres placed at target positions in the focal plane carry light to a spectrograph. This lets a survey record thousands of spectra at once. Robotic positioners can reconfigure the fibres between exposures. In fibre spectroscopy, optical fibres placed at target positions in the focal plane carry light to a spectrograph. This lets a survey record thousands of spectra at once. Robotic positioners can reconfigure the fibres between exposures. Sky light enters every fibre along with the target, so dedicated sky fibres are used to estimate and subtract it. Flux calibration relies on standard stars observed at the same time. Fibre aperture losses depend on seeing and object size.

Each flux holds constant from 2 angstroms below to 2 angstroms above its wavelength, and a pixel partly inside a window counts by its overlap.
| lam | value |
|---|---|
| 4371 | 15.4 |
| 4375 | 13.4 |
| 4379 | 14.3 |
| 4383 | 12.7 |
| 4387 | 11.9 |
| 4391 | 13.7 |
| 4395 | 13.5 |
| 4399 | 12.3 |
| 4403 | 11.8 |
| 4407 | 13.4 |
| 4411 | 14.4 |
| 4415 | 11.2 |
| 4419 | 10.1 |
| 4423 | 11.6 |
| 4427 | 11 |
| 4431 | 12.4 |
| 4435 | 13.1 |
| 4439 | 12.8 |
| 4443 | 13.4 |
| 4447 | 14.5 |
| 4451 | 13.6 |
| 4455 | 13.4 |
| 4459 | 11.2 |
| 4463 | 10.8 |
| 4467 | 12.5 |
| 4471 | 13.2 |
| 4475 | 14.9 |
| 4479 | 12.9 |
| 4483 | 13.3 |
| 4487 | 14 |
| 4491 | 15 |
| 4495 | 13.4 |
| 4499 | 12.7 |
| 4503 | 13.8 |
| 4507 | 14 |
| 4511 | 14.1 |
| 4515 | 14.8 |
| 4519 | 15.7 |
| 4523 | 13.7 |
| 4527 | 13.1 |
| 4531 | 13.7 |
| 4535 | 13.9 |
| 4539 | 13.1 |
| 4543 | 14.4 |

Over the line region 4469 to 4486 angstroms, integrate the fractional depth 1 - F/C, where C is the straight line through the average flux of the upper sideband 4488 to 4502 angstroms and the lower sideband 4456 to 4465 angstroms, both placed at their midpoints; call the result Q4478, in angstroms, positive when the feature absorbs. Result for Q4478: -1.5 angstroms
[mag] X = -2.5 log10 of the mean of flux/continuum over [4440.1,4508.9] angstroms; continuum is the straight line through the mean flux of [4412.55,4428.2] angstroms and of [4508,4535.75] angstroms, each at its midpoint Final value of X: -0.05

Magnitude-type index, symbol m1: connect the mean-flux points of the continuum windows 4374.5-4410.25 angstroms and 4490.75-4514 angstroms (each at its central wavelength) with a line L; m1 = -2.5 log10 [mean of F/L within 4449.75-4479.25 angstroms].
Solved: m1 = 0.06 mag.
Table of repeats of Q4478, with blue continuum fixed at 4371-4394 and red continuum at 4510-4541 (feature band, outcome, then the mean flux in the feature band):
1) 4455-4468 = 1.9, 11.7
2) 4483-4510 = 0.2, 13.8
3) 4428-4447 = 0.9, 13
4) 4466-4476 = 0.2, 13.5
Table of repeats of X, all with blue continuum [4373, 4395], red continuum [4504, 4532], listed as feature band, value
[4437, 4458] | 0.019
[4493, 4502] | 0.071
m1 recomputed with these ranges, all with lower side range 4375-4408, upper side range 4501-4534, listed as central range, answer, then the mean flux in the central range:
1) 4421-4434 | 0.13 mag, 11.8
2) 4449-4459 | 0.04 mag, 13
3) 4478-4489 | 0.03 mag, 13.4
